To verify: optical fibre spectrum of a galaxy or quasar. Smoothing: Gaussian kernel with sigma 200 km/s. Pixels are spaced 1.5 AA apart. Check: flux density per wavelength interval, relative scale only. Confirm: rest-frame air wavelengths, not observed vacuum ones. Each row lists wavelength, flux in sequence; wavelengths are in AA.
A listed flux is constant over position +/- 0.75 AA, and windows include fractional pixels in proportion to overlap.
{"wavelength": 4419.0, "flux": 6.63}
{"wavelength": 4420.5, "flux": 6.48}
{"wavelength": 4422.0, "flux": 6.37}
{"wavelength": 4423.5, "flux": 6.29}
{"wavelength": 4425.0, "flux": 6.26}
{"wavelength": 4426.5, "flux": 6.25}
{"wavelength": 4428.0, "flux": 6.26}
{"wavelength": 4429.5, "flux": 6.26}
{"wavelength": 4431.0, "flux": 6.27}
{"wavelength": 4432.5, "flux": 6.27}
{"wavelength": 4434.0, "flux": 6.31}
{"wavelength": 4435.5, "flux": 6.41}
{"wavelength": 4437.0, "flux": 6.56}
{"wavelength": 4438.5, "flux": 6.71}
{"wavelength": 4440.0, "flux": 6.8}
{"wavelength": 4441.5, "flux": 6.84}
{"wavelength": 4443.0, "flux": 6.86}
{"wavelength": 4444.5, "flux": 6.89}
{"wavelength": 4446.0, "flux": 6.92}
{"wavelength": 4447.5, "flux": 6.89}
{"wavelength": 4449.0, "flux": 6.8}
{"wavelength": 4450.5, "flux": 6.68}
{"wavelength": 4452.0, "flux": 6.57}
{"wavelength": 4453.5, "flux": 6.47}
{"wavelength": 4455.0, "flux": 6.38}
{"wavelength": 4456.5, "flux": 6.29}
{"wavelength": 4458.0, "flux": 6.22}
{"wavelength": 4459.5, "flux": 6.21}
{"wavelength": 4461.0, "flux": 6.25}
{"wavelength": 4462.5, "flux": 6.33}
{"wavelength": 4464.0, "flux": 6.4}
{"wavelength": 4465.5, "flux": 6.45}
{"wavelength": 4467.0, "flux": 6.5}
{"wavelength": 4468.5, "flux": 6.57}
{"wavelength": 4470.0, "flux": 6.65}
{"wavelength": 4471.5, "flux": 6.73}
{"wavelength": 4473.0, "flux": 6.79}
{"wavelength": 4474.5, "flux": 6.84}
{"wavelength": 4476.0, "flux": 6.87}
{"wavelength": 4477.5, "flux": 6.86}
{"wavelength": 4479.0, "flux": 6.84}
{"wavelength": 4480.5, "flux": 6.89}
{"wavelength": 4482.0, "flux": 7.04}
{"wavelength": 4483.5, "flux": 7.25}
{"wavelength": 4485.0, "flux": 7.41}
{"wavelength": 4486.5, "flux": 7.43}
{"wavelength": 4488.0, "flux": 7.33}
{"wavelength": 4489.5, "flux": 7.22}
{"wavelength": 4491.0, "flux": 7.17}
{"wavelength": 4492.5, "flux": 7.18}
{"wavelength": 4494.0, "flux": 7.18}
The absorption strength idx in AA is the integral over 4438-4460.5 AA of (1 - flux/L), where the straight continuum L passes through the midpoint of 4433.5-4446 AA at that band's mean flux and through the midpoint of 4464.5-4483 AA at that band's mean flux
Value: 0.3 AA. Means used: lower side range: 6.69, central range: 6.63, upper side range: 6.75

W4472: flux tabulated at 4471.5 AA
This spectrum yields 6.73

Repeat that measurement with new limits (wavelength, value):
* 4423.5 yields 6.29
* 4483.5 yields 7.25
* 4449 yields 6.8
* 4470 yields 6.65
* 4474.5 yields 6.84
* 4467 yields 6.5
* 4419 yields 6.63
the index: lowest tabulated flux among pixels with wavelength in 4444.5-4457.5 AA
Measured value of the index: 6.29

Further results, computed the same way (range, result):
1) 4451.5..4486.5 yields 6.21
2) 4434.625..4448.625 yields 6.41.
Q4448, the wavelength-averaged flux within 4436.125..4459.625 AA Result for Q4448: 6.64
